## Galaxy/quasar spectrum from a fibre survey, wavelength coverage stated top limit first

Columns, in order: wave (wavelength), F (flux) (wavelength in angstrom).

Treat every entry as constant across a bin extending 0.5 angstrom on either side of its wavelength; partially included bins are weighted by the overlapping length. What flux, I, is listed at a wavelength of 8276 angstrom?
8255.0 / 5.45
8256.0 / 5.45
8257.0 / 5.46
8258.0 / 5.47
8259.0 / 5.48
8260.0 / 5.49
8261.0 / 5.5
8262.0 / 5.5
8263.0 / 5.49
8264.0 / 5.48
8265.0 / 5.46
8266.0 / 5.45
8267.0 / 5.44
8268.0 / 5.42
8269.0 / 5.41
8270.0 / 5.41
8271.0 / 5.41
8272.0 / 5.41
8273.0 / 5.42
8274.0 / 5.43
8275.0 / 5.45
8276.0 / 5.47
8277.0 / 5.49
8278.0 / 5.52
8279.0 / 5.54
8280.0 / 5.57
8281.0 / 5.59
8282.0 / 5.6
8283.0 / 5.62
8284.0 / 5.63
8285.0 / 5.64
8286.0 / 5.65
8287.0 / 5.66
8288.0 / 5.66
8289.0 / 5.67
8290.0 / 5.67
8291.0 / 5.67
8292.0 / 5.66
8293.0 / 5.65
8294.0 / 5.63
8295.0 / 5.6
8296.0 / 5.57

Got 5.47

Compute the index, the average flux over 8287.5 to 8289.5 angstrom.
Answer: 5.67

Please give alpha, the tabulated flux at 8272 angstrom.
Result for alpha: 5.41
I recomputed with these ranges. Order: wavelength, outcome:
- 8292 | 5.66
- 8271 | 5.41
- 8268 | 5.42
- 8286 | 5.65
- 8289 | 5.67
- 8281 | 5.59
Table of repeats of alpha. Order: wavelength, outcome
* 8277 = 5.49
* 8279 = 5.54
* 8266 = 5.45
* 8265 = 5.46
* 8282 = 5.6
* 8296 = 5.57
